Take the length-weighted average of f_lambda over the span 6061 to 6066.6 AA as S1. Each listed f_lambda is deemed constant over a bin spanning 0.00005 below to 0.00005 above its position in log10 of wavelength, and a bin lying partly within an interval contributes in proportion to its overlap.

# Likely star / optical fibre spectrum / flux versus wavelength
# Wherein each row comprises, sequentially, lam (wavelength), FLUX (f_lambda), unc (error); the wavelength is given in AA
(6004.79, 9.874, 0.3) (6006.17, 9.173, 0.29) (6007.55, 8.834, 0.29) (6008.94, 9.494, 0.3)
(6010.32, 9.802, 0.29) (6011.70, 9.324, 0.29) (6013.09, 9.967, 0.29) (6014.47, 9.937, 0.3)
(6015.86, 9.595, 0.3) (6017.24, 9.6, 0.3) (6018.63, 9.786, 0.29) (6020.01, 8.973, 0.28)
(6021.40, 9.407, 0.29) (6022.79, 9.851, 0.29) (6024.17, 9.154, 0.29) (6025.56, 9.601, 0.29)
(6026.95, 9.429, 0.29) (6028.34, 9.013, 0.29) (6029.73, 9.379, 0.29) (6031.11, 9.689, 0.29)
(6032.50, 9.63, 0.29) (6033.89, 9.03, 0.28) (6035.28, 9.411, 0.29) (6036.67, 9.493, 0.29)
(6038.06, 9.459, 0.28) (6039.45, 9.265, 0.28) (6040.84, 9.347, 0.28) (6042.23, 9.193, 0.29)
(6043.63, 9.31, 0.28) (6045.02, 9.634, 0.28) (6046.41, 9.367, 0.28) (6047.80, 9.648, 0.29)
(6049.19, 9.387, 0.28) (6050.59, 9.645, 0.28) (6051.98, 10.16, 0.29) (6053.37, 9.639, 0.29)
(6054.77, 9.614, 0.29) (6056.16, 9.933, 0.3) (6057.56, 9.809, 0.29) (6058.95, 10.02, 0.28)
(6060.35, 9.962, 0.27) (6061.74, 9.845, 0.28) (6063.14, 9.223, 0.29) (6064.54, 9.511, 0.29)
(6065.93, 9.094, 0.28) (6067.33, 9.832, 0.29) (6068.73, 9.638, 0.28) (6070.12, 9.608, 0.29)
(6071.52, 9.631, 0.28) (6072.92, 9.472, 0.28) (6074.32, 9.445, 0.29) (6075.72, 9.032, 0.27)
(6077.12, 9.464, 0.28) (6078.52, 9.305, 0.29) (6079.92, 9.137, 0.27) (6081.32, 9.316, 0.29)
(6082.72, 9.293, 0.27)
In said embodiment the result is 9.43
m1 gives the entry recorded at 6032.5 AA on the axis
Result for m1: 9.63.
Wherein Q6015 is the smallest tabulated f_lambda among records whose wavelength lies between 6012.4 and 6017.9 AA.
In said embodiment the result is 9.595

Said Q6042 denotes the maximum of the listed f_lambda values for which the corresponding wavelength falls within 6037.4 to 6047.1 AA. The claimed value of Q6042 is 9.634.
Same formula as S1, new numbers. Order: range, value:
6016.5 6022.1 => 9.44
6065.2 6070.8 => 9.56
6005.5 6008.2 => 9.02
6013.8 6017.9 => 9.71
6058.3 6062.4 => 9.94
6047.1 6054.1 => 9.69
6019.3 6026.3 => 9.4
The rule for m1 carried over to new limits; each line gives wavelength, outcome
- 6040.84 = 9.347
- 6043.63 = 9.31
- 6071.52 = 9.631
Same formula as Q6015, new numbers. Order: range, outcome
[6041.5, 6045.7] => 9.193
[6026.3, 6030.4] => 9.013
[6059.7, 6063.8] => 9.223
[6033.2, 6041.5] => 9.03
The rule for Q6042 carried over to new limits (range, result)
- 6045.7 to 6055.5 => 10.16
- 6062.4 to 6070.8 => 9.832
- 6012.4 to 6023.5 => 9.967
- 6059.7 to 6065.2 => 9.962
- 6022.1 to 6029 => 9.851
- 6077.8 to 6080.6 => 9.305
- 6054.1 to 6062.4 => 10.02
